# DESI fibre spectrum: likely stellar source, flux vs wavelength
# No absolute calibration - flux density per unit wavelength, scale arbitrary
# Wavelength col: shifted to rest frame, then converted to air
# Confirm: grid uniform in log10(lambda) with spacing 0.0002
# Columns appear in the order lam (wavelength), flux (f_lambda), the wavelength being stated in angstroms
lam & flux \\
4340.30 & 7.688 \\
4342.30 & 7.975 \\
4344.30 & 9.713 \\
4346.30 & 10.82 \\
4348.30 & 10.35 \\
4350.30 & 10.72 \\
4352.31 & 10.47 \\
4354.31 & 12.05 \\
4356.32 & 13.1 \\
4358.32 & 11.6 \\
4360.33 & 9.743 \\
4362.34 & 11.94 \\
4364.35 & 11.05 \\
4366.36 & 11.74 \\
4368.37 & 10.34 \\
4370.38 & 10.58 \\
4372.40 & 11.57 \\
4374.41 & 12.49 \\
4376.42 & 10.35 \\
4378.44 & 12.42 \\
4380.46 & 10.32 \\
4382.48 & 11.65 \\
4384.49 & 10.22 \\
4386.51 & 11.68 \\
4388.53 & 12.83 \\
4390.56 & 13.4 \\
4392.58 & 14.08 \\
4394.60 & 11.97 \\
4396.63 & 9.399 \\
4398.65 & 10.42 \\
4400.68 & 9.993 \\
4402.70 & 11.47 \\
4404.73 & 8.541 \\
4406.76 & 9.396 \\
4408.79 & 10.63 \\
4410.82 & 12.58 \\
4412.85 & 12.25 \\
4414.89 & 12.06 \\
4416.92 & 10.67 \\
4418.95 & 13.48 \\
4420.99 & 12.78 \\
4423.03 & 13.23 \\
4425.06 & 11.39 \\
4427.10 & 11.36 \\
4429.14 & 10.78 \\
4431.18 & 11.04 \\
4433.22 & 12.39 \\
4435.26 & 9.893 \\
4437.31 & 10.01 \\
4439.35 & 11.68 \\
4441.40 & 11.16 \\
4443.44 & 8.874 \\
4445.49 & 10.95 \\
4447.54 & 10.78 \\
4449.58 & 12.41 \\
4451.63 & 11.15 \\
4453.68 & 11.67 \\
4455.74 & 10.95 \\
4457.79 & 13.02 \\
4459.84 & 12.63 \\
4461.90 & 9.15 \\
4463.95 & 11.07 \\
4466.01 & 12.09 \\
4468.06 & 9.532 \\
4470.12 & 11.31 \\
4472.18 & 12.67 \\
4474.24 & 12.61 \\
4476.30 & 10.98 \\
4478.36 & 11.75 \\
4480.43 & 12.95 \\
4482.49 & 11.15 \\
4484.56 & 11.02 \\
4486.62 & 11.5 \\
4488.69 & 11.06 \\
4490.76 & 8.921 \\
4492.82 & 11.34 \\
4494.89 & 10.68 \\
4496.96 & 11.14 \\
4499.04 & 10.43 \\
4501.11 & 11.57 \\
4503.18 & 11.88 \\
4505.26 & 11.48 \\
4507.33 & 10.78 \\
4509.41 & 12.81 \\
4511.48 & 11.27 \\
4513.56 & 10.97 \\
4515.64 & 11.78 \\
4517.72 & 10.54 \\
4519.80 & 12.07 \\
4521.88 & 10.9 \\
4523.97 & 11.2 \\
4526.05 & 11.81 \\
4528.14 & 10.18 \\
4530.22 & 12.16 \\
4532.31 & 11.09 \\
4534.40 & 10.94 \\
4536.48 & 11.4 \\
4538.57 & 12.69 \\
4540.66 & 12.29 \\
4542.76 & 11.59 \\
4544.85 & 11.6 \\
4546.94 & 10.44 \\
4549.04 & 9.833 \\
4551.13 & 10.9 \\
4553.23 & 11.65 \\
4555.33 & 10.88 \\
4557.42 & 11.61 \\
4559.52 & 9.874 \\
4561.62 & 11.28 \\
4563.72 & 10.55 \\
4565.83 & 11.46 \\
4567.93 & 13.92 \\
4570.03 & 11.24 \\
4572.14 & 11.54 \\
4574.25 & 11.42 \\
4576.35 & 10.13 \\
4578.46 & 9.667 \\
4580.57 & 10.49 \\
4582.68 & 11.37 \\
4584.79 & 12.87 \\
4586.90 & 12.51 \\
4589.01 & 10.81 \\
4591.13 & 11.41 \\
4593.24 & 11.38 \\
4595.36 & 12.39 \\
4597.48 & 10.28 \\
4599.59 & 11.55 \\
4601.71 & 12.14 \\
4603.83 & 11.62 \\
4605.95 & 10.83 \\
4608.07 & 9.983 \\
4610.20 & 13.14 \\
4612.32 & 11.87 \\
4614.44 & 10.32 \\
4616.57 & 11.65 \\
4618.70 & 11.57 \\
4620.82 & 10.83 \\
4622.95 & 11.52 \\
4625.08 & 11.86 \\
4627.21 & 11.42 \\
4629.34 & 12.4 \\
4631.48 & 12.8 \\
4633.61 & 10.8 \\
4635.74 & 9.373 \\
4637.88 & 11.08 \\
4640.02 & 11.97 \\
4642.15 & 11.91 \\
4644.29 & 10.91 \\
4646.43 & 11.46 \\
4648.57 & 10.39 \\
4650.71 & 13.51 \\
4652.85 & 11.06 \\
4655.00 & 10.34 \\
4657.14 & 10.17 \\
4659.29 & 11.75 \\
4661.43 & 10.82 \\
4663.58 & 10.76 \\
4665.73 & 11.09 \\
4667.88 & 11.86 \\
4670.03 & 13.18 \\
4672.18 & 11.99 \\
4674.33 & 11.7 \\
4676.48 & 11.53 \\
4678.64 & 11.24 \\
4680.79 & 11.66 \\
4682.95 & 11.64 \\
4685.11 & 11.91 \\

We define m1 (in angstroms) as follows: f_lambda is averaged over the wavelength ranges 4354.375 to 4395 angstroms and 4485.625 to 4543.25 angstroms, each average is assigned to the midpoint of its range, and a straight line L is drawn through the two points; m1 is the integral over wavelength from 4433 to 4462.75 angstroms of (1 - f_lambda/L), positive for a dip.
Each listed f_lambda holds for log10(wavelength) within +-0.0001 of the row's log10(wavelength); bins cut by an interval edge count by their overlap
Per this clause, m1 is 0.98 angstroms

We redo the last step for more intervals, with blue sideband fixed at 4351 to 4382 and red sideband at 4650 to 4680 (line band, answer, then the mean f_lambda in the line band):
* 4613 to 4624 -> 0.24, 11.2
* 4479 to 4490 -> -0.10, 11.5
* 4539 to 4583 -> 1.05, 11.1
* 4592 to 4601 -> 0.01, 11.4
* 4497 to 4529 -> 0.23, 11.3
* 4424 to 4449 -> 1.02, 10.9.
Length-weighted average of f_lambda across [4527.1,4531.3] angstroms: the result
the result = 11.2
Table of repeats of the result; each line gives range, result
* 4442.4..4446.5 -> 9.92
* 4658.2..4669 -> 11.3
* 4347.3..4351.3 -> 10.5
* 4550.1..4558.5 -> 11.3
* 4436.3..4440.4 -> 10.8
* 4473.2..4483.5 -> 11.9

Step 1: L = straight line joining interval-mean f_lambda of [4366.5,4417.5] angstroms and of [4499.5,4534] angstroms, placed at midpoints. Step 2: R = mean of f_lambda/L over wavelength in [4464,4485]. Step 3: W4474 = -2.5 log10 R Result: -0.024 mag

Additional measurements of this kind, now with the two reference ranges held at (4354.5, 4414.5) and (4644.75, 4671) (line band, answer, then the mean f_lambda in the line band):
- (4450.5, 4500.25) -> 0.00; 11.3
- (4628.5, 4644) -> -0.01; 11.4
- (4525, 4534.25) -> 0.01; 11.3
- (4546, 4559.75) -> 0.05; 10.8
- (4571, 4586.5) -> 0.02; 11.1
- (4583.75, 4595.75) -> -0.05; 11.9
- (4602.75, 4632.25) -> -0.02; 11.5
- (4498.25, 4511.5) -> -0.02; 11.5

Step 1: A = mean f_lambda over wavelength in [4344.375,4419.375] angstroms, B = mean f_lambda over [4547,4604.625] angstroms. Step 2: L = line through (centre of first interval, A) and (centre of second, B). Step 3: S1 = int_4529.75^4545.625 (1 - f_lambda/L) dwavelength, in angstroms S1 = -0.61 angstroms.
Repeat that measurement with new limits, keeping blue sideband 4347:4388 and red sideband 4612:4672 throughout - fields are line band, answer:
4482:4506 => 0.6 angstroms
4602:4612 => -0.1 angstroms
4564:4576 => -0.4 angstroms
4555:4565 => 0.4 angstroms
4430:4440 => 0.3 angstroms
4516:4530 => 0.1 angstroms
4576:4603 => 0.0 angstroms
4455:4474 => -0.3 angstroms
